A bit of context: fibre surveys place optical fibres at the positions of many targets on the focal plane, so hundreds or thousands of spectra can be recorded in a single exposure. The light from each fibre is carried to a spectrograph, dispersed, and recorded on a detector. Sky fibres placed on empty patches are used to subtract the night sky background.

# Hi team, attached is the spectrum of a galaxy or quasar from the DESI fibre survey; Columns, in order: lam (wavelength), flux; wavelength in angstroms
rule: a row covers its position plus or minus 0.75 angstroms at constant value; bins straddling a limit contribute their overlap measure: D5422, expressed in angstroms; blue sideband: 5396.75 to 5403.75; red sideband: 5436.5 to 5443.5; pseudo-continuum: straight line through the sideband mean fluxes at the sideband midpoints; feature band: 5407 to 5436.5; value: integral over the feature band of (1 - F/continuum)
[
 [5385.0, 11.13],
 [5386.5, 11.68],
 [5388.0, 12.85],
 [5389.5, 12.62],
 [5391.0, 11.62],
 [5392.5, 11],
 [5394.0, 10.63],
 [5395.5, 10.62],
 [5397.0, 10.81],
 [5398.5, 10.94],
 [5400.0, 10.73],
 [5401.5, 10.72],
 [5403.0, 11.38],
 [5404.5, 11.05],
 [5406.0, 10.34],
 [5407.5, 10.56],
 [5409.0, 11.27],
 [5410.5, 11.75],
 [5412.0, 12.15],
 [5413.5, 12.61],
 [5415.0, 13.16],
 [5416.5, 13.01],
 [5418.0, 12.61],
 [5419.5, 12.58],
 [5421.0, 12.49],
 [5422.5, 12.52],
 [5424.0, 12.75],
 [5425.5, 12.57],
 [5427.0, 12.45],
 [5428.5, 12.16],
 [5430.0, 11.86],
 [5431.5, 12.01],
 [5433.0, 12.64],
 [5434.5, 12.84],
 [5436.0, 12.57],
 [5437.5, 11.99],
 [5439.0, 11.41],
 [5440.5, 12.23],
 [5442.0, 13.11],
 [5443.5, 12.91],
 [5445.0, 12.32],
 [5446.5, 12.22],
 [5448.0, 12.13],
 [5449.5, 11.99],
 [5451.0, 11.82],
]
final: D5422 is -1.74 angstroms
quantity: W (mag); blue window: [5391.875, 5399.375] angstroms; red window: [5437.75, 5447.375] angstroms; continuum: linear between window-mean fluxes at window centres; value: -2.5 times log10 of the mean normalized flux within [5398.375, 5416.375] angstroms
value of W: -0.03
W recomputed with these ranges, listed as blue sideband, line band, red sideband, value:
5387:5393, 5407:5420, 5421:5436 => 0.006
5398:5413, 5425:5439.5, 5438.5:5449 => -0.026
